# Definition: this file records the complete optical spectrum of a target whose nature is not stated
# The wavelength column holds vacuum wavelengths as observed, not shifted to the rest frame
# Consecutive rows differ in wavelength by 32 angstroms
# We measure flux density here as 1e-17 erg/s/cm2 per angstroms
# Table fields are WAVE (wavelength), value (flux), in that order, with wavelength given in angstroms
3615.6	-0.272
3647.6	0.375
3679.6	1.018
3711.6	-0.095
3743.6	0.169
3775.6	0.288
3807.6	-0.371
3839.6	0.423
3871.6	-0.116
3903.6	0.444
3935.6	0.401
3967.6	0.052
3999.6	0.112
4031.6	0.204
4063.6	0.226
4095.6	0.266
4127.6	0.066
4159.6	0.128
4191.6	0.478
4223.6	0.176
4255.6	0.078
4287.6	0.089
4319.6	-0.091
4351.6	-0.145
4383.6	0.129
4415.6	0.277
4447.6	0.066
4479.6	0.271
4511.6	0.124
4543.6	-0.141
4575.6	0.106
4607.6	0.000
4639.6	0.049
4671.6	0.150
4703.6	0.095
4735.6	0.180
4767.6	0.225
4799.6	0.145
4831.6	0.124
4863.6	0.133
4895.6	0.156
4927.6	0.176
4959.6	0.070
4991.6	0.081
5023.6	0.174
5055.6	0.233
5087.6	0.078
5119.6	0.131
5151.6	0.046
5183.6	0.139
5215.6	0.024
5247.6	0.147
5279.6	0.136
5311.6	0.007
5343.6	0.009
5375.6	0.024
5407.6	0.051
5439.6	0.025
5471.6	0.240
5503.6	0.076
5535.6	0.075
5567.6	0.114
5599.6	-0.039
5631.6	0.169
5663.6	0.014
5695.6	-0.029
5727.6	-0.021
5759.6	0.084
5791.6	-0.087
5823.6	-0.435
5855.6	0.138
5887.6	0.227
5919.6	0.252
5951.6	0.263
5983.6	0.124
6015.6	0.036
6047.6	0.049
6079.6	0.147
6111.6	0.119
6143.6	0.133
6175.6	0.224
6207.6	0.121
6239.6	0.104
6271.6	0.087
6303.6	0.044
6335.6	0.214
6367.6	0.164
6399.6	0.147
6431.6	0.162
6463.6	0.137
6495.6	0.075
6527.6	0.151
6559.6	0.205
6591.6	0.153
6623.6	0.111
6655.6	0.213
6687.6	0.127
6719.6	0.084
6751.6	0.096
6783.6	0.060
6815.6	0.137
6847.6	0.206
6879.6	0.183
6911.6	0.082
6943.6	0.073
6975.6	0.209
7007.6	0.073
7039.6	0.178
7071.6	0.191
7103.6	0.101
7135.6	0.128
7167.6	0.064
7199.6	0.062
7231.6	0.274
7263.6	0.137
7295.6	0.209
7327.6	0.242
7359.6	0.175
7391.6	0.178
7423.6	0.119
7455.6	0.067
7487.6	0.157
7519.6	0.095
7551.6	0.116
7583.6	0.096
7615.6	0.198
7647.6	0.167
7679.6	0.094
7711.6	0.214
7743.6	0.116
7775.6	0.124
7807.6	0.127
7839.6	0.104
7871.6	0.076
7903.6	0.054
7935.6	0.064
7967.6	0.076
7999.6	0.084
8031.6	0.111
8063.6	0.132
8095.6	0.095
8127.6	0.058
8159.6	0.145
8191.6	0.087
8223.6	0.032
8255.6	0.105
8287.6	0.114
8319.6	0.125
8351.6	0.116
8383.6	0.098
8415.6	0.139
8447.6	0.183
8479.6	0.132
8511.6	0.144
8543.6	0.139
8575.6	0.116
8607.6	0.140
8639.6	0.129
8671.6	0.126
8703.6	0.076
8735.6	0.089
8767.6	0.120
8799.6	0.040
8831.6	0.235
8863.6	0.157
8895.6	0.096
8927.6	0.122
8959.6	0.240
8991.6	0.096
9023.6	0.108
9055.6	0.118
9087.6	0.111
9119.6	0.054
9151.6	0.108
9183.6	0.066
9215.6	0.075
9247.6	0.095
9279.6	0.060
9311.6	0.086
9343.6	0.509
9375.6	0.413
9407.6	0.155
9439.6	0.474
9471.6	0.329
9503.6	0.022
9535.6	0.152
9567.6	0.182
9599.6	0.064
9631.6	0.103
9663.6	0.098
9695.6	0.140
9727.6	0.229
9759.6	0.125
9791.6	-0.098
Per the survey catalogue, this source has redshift 1.505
